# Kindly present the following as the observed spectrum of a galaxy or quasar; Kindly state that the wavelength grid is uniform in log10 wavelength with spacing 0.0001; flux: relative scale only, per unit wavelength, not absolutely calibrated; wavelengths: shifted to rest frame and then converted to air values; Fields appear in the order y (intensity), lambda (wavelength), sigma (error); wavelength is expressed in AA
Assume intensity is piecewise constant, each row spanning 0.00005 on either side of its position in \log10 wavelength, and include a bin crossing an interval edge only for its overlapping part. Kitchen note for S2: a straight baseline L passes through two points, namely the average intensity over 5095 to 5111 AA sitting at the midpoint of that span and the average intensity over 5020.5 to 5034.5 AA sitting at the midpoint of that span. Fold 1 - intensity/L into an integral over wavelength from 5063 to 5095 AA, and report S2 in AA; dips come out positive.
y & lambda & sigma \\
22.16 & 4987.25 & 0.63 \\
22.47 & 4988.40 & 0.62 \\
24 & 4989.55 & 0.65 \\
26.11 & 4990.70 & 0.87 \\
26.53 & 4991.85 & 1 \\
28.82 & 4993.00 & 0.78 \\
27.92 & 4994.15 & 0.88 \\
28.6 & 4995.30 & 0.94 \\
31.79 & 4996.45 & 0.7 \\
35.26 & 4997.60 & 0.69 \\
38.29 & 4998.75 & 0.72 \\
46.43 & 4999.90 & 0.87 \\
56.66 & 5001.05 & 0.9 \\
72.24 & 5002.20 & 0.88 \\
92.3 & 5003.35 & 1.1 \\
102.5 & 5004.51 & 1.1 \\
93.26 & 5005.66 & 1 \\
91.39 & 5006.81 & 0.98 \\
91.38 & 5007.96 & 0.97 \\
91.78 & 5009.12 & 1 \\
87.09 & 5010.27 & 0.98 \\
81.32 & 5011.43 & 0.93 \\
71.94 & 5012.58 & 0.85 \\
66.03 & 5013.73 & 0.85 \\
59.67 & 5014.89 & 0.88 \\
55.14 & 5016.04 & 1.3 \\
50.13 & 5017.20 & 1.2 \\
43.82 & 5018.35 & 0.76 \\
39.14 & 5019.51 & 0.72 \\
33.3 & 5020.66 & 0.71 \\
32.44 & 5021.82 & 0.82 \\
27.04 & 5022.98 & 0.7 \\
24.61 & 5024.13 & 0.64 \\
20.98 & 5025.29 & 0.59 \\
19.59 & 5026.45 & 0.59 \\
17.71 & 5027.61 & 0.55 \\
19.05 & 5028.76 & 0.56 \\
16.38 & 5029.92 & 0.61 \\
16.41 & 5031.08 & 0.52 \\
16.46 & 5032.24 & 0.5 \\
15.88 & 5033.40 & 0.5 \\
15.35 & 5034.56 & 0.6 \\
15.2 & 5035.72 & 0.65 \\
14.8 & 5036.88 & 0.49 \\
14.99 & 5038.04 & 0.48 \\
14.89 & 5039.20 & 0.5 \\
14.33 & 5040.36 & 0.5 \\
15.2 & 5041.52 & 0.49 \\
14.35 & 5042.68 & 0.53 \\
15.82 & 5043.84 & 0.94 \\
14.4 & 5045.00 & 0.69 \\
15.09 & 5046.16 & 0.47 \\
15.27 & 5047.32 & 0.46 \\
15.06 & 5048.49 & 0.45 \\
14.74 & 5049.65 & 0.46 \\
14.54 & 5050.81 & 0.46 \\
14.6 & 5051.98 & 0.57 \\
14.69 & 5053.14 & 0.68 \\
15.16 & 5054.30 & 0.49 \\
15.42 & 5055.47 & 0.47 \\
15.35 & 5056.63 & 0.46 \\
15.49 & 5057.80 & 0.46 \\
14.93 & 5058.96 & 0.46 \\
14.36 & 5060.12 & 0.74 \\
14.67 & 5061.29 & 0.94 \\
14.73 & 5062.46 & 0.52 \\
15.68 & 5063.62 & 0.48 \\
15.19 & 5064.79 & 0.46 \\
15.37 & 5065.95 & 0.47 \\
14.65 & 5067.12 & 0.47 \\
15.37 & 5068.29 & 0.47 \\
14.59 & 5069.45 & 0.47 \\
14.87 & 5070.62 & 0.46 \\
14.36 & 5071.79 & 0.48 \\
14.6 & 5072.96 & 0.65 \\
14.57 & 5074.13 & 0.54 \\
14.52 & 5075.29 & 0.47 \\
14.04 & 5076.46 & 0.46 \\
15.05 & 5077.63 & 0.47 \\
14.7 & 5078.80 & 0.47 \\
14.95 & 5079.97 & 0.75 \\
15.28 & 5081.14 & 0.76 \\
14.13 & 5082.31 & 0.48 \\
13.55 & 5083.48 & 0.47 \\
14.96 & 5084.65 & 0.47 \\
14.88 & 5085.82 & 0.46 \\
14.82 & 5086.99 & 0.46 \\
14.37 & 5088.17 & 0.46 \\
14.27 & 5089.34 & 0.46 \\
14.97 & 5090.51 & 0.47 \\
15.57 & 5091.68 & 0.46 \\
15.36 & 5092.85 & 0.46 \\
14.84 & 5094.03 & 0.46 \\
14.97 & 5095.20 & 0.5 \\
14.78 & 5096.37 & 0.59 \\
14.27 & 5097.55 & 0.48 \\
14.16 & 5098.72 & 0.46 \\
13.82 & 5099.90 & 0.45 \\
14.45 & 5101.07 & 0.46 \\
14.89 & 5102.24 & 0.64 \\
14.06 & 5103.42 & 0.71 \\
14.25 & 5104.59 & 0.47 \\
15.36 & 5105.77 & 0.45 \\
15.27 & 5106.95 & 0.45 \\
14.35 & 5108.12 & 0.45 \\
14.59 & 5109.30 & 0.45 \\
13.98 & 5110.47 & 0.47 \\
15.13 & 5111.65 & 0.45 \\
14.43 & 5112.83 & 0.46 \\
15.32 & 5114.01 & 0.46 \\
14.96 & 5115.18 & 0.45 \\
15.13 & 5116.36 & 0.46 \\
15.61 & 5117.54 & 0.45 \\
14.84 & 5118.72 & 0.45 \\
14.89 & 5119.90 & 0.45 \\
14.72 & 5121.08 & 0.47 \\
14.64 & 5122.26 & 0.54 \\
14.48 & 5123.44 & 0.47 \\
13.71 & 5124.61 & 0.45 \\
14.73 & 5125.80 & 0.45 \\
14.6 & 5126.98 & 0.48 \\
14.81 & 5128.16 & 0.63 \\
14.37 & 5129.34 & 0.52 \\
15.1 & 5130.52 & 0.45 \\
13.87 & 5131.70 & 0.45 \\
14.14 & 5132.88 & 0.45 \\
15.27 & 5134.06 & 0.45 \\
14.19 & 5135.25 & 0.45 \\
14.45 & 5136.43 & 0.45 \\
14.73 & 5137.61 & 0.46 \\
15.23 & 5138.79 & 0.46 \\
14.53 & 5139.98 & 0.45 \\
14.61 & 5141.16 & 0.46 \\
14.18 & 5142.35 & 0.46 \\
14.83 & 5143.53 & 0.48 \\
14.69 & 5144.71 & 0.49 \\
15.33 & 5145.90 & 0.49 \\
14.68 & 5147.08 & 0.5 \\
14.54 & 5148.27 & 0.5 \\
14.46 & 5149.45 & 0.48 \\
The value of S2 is 3.4 AA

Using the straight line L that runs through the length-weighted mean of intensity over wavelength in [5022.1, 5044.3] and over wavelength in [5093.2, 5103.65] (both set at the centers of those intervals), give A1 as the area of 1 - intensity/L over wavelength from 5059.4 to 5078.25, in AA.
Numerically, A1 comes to 1.3 AA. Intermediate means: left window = 17.5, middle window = 14.8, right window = 14.5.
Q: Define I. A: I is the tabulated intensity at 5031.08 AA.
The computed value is 16.41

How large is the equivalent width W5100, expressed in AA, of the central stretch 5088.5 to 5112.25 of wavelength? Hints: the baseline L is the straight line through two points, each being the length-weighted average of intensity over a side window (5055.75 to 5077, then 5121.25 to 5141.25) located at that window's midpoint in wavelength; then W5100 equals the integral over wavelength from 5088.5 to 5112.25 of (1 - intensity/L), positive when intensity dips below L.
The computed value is 0.1 AA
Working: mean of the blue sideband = 14.9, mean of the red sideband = 14.6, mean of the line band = 14.7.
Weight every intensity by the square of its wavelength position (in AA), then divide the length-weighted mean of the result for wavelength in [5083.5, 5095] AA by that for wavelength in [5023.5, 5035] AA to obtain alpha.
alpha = 0.8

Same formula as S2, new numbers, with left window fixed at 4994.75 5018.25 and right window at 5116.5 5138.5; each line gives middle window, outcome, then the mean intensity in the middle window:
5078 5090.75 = 7.12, 14.6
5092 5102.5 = 4.94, 14.6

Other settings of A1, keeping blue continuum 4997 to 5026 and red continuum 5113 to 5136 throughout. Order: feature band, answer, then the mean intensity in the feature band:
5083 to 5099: 7.58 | 14.7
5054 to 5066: 7.52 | 15.1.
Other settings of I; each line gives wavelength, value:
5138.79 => 15.23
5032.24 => 16.46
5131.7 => 13.87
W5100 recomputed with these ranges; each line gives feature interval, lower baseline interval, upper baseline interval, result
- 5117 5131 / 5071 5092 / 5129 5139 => -0.10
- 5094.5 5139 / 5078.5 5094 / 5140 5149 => 0.24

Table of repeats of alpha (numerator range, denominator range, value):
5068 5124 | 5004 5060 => 0.45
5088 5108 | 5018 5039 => 0.69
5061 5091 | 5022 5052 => 0.89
